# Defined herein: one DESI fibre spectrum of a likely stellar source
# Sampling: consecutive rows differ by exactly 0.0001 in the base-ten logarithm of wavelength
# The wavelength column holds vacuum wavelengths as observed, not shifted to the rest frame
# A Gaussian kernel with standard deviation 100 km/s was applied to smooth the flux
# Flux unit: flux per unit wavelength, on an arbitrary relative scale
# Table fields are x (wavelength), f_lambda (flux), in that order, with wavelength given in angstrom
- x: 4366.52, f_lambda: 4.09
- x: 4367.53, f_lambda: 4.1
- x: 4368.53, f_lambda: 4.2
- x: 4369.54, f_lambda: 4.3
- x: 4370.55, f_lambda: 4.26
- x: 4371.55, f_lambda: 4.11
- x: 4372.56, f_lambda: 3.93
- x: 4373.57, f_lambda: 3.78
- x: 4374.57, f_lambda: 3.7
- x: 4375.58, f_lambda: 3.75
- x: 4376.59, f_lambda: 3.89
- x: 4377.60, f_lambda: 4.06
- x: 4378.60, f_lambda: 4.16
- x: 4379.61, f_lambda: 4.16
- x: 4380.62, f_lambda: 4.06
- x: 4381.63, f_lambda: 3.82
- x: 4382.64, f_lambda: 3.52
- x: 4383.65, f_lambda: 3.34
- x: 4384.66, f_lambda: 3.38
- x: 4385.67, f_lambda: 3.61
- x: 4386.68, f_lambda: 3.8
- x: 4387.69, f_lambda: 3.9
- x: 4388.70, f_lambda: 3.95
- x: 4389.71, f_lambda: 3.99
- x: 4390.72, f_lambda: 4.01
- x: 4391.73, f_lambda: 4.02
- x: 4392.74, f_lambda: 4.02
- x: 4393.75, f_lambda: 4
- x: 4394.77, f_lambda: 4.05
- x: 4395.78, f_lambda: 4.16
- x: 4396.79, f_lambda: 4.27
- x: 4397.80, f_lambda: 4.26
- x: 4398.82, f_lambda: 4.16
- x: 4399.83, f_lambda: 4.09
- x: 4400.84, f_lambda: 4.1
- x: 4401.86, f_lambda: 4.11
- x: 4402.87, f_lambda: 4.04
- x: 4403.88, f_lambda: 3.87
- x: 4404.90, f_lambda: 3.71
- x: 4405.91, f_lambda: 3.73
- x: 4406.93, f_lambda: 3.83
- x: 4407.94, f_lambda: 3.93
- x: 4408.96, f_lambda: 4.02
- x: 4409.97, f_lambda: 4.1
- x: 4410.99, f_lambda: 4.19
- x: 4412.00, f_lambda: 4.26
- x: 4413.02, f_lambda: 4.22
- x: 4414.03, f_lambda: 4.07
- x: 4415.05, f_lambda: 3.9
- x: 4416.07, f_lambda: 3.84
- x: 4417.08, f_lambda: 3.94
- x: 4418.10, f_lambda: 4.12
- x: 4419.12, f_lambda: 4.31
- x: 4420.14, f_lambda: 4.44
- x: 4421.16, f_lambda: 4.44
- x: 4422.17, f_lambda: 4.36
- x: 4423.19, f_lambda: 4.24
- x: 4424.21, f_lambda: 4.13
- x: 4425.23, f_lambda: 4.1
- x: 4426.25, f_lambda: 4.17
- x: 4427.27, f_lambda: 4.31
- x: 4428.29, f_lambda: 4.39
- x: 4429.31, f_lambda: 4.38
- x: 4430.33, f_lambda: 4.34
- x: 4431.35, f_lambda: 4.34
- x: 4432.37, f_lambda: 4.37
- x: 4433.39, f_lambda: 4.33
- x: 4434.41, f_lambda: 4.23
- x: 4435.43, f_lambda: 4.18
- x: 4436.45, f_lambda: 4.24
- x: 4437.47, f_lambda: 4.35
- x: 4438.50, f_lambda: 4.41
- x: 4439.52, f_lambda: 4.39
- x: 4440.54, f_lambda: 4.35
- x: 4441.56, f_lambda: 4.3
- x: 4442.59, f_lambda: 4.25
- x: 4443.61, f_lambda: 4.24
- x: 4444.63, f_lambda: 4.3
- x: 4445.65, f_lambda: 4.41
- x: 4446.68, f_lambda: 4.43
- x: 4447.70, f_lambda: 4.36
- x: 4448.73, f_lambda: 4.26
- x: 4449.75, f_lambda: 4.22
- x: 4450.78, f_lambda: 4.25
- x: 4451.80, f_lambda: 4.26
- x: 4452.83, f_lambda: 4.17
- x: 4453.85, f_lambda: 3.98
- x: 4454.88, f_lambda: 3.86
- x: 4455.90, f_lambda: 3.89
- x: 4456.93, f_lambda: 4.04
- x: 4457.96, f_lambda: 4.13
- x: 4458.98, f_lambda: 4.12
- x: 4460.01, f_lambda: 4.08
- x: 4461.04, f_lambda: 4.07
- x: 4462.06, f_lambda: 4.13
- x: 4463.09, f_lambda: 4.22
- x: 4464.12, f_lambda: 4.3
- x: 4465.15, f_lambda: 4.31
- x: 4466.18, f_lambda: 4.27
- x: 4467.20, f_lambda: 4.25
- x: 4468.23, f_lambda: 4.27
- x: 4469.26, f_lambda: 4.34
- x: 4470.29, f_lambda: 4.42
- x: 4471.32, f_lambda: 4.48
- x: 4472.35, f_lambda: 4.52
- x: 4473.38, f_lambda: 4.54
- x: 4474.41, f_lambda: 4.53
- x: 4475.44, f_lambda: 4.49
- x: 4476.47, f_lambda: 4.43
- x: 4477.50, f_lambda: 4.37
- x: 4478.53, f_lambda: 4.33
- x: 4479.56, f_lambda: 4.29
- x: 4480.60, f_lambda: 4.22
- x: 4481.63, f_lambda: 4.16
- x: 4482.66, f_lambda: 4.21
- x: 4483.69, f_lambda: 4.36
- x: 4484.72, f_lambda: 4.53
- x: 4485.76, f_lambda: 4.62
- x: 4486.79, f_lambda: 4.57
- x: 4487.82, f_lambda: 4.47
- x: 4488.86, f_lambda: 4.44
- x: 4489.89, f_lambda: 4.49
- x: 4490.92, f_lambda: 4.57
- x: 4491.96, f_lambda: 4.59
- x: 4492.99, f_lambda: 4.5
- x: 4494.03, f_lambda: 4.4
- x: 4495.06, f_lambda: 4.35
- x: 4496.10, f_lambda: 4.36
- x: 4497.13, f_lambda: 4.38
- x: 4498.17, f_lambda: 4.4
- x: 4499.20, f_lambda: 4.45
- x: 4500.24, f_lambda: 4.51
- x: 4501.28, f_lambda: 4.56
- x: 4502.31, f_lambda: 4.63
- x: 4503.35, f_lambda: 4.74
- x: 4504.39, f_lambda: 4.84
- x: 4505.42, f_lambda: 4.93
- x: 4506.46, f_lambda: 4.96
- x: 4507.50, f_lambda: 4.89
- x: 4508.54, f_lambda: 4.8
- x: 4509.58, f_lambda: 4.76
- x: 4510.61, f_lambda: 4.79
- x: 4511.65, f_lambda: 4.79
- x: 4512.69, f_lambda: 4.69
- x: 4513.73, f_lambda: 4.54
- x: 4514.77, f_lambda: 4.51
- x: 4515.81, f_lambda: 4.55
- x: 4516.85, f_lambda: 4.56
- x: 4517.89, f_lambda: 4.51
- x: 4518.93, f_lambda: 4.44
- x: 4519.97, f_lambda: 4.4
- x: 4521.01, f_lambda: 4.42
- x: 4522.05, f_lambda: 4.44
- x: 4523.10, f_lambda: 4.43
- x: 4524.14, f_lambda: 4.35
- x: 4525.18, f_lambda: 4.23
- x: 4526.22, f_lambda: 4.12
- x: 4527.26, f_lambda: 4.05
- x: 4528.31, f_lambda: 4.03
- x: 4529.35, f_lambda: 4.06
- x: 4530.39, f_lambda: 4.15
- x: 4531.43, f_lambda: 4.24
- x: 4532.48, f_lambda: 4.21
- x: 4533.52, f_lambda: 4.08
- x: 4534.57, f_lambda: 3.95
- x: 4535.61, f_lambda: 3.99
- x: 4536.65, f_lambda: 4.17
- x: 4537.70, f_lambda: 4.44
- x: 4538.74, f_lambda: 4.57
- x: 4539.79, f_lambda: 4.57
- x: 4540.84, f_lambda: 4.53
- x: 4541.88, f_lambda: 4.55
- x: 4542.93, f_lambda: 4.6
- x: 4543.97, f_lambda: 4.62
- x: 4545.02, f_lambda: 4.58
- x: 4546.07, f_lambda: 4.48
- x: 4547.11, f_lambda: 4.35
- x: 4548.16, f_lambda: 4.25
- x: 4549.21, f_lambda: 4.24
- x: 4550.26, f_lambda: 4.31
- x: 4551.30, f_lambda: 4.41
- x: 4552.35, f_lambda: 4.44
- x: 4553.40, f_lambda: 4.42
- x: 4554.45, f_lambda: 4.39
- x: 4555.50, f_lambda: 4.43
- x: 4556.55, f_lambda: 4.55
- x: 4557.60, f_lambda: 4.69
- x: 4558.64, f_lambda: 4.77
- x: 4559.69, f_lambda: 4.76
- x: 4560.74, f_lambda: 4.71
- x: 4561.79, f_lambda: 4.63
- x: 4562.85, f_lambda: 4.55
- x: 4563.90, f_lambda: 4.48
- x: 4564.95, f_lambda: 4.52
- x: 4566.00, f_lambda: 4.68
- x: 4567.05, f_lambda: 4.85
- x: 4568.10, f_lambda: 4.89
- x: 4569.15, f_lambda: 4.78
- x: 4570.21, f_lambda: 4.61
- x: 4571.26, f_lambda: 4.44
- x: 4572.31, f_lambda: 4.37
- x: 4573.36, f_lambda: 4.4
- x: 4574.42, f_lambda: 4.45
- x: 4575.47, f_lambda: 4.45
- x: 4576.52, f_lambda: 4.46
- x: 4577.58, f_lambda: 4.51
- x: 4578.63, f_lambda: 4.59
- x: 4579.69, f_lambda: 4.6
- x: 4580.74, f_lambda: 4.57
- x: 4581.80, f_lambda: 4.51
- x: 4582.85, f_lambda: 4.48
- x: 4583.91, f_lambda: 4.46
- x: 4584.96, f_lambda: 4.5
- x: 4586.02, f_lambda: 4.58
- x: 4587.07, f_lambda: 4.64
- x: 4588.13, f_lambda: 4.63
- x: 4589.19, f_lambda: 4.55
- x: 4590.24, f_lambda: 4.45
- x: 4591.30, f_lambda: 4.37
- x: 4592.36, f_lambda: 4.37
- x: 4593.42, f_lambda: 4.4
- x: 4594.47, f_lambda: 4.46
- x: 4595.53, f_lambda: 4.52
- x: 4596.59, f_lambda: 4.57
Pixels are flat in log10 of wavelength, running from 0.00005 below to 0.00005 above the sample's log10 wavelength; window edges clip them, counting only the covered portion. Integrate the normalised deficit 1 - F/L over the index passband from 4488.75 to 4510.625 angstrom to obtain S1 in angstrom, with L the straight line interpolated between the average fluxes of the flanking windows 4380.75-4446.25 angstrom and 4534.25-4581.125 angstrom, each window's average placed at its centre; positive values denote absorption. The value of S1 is -1.3 angstrom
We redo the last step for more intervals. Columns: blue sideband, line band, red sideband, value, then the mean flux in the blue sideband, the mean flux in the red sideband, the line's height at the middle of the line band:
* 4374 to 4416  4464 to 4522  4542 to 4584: -2.8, 3.96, 4.53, 4.29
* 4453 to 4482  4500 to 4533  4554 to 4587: -0.8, 4.25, 4.57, 4.4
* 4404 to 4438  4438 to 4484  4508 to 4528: 0.3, 4.16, 4.49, 4.3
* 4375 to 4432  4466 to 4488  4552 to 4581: -0.6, 4.04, 4.57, 4.28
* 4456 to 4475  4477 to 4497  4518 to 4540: -0.7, 4.27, 4.25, 4.27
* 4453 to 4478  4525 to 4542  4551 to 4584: 0.9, 4.25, 4.56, 4.46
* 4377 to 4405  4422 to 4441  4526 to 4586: -1.0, 3.95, 4.45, 4.08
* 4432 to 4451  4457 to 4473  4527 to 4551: 0.2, 4.31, 4.31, 4.31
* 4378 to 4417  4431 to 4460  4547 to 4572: -0.7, 3.97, 4.55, 4.14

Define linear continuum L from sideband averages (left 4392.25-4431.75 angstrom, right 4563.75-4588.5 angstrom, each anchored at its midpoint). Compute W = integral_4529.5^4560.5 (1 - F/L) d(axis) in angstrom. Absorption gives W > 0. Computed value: 0.53 angstrom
